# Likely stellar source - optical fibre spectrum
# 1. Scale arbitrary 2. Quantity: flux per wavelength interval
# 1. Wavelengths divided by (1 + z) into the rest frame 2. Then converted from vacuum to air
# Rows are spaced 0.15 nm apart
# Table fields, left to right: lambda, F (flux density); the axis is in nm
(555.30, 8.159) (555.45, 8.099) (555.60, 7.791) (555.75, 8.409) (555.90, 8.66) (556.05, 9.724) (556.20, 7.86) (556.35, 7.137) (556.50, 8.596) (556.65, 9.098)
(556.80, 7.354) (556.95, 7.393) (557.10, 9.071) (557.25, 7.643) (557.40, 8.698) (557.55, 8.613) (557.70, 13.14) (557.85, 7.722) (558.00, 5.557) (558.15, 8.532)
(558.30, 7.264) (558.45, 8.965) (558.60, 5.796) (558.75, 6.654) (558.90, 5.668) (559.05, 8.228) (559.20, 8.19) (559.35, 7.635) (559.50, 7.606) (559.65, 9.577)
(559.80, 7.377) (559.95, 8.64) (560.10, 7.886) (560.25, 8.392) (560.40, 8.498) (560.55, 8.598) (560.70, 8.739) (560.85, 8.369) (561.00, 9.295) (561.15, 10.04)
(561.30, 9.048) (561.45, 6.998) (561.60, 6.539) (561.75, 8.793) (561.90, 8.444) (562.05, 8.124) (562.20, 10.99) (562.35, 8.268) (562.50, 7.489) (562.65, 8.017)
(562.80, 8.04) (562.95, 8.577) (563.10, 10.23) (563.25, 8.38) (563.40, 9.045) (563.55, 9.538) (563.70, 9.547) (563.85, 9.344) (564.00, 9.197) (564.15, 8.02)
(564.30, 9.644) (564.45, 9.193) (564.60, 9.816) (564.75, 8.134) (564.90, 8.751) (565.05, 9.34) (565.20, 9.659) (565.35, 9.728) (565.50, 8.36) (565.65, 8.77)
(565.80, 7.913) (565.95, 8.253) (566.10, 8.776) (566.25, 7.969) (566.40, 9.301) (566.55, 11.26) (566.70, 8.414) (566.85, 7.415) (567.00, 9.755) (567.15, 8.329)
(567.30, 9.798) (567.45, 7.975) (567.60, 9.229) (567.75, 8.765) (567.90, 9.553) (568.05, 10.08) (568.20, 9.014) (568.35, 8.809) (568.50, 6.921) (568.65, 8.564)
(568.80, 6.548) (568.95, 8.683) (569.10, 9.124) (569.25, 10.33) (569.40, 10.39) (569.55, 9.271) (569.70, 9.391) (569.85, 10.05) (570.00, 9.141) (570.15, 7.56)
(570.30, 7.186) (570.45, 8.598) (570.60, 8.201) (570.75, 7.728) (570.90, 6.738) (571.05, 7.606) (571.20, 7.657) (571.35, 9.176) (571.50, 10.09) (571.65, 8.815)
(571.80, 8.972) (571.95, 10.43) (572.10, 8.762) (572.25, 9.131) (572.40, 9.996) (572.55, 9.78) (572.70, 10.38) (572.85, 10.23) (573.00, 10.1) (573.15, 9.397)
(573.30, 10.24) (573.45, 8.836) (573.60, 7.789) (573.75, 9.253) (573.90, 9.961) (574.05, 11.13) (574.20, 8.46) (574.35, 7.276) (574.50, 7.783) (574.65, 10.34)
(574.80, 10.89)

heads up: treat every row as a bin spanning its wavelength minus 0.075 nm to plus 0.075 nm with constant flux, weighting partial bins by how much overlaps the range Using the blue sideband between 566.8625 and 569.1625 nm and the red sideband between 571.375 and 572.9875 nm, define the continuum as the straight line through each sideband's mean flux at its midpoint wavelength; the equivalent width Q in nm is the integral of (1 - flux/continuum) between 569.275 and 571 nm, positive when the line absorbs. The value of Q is 0.11 nm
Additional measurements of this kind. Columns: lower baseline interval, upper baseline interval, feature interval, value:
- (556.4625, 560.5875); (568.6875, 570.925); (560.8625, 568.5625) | -0.42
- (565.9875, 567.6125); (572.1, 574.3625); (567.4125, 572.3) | 0.23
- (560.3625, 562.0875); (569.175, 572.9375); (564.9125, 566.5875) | -0.05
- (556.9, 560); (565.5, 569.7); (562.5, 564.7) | -0.13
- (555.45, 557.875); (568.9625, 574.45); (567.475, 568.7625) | 0.03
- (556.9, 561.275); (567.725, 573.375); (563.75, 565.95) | -0.09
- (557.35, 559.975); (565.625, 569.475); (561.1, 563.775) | -0.10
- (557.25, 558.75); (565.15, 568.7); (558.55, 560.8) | 0.11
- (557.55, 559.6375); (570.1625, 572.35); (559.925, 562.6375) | -0.17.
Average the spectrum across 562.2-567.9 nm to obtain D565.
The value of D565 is 8.91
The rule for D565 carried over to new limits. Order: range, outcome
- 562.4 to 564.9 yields 8.88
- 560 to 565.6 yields 8.78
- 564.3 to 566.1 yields 8.93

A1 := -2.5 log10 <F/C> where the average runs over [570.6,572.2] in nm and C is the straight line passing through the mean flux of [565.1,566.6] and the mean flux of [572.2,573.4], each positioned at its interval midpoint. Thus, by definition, 0.13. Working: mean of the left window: 8.97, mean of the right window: 9.9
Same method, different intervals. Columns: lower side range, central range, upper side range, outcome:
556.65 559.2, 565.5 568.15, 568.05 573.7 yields -0.03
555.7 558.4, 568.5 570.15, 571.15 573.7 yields 0.03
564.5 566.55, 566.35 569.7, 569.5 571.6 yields -0.04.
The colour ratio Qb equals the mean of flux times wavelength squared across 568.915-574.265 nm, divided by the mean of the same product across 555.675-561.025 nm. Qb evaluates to 1.17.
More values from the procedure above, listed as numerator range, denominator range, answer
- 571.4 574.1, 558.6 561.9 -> 1.24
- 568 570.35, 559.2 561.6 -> 1.09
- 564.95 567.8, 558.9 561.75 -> 1.10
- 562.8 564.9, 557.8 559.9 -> 1.23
